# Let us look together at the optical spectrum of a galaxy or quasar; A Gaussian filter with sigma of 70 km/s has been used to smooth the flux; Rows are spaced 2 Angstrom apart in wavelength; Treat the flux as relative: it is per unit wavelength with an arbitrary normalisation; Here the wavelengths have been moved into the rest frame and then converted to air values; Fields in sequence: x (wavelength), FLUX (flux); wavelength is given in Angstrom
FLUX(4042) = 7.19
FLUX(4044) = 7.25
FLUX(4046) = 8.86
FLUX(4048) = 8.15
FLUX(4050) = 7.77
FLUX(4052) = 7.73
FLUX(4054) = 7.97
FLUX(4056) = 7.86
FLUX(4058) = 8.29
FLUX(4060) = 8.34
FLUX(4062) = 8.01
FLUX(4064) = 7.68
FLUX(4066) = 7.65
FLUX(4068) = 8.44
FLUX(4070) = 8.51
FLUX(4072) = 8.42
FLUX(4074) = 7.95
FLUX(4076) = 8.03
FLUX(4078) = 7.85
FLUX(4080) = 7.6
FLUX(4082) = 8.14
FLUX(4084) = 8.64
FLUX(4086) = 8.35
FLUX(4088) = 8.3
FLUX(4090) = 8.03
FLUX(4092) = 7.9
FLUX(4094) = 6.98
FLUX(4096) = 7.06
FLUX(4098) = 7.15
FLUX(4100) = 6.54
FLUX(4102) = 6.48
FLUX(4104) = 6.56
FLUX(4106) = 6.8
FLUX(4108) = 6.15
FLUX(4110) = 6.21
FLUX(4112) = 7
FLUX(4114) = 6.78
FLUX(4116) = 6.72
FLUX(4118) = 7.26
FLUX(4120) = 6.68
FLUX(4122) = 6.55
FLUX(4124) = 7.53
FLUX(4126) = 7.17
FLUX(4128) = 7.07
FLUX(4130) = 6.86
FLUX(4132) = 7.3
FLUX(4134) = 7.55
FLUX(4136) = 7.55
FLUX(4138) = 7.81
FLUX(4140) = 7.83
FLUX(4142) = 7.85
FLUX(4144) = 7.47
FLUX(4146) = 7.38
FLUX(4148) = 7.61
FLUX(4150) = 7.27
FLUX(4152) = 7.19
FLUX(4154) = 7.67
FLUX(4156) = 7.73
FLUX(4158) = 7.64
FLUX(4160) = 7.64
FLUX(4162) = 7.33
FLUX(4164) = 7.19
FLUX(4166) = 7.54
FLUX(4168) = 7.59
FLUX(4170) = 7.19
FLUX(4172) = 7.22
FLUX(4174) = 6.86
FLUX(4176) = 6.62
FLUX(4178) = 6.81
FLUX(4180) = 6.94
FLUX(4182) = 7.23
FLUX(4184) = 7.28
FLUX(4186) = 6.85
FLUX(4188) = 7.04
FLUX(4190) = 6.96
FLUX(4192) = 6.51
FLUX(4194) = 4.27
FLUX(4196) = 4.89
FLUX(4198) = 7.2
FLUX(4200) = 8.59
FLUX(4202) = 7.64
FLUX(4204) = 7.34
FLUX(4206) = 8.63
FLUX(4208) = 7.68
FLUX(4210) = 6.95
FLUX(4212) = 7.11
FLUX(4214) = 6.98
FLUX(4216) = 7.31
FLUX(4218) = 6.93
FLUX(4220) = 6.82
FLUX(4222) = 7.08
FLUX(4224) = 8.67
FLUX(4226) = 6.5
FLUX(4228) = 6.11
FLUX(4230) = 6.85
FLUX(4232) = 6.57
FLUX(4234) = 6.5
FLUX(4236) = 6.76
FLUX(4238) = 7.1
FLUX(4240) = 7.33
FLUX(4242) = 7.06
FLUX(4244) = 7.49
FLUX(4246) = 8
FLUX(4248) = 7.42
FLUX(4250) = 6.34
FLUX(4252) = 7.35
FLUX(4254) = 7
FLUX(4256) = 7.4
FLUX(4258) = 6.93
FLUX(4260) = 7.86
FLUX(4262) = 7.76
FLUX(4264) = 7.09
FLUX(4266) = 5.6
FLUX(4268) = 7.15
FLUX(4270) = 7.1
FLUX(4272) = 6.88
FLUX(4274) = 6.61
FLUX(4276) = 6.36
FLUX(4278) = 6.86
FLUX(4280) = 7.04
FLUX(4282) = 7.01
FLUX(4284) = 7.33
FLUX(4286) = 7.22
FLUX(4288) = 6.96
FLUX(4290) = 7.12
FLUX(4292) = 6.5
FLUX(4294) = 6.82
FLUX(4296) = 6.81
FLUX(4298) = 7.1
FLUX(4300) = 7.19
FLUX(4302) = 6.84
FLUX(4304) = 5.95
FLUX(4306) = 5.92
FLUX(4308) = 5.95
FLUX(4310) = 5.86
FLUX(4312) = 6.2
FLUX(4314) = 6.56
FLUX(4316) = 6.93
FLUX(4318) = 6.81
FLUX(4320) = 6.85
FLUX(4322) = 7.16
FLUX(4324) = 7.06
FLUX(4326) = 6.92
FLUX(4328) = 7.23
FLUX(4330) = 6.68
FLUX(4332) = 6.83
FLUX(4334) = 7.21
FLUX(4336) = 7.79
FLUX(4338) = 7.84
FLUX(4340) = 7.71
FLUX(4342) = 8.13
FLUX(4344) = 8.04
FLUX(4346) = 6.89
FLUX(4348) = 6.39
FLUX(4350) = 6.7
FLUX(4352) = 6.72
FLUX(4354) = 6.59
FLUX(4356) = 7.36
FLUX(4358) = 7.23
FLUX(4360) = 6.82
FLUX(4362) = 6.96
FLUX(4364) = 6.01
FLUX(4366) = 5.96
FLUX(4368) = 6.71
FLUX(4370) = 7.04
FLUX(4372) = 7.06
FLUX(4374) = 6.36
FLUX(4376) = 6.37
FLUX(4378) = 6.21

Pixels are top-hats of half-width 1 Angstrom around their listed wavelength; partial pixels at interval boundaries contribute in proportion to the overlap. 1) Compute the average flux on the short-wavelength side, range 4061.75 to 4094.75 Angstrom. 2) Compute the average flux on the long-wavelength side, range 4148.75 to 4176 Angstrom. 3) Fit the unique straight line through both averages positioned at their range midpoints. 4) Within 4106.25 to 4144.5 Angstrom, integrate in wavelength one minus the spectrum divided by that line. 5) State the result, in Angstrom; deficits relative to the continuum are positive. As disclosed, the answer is 2.7 Angstrom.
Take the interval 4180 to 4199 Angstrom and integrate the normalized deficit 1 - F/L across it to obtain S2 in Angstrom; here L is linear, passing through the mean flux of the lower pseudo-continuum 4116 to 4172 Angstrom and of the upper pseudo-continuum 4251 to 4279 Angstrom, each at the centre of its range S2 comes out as 1.9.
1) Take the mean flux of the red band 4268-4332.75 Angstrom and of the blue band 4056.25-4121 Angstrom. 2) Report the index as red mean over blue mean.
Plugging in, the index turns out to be 0.9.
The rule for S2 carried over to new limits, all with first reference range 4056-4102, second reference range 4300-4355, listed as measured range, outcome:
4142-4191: 1.6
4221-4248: 0.6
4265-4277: 0.8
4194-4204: 0.8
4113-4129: 1.5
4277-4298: 0.2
